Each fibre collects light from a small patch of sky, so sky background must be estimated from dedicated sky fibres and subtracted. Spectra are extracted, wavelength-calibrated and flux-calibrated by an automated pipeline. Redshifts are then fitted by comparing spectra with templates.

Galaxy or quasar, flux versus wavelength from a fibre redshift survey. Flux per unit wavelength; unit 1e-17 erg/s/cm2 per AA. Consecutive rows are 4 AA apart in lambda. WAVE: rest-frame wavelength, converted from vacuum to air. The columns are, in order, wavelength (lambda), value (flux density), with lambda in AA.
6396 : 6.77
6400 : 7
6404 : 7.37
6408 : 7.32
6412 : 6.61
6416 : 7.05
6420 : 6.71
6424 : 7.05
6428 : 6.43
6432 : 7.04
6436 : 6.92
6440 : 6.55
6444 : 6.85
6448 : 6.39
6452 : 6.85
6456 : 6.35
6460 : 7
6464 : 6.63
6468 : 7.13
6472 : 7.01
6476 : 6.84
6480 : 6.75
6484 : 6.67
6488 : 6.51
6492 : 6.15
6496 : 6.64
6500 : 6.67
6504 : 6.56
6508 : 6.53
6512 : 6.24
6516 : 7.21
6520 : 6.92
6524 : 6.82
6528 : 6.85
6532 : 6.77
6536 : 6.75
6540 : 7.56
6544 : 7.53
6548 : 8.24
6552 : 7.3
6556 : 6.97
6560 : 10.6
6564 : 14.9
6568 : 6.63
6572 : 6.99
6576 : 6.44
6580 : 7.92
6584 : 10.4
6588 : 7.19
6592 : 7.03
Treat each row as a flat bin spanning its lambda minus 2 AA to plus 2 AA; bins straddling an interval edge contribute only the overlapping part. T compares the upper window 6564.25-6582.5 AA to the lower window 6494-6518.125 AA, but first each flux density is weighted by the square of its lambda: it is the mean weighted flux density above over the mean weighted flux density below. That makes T 1.21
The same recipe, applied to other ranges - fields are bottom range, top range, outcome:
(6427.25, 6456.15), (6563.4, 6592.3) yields 1.28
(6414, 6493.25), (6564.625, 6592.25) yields 1.22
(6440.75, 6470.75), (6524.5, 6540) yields 1.05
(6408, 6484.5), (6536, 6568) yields 1.33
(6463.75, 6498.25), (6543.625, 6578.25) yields 1.29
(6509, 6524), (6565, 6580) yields 1.11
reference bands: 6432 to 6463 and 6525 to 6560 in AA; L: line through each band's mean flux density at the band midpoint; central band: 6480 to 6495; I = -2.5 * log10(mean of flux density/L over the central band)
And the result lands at 0.08 mag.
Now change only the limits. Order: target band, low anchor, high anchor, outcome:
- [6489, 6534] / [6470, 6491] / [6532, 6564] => 0.11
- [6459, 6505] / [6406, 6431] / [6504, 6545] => 0.03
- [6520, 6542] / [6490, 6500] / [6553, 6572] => 0.15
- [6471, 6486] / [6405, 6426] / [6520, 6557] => 0.04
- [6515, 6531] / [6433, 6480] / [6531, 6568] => 0.15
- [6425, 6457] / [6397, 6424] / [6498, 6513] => 0.02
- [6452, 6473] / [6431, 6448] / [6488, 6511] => -0.02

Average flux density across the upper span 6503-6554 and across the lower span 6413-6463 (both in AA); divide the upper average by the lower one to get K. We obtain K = 1.04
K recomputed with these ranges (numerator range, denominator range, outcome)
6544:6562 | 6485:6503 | 1.26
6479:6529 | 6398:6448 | 0.97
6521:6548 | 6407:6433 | 1.04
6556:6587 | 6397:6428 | 1.28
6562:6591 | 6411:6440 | 1.26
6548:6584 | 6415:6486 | 1.26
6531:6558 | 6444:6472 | 1.08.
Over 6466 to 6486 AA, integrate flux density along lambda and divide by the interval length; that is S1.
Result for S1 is 6.88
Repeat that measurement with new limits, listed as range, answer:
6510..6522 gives 6.79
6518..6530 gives 6.86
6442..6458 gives 6.61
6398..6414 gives 7.08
